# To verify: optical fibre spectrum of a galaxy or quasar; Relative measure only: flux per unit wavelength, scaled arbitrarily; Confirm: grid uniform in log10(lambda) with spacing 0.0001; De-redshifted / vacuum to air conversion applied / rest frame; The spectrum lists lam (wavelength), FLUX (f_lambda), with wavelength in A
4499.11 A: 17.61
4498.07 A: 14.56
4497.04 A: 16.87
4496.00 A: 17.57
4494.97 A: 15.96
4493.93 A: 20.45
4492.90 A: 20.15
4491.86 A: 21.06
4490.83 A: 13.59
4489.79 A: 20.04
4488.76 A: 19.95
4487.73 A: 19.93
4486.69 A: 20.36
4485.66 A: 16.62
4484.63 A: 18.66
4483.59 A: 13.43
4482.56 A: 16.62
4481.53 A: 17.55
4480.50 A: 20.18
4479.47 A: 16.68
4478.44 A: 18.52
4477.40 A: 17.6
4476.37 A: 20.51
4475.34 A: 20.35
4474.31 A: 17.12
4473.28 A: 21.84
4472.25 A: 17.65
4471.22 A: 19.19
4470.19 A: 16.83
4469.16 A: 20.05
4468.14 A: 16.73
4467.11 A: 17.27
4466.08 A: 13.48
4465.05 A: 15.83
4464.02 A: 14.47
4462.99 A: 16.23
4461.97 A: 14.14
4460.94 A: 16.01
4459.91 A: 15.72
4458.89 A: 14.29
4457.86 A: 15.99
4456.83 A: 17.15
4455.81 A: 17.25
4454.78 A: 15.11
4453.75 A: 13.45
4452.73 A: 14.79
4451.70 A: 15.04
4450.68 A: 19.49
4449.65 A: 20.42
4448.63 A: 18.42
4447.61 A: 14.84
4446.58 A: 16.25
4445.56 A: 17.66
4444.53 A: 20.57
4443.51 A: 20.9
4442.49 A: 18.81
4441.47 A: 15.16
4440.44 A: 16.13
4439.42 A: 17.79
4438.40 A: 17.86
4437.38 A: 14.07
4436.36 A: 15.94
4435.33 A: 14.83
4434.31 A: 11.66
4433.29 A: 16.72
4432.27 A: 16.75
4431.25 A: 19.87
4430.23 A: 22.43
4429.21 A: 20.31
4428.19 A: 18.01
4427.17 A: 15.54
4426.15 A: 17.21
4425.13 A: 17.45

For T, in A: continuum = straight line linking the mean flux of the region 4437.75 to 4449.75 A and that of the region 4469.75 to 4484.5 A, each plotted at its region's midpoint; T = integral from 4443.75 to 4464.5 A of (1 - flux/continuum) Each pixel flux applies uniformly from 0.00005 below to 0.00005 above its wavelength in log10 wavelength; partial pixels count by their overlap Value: 1.7 A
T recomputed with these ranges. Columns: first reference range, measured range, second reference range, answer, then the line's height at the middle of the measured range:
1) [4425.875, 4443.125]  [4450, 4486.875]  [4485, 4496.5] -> 2.2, 18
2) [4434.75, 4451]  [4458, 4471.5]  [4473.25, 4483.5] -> 1.4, 18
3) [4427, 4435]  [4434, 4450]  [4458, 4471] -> 0.1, 17.1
